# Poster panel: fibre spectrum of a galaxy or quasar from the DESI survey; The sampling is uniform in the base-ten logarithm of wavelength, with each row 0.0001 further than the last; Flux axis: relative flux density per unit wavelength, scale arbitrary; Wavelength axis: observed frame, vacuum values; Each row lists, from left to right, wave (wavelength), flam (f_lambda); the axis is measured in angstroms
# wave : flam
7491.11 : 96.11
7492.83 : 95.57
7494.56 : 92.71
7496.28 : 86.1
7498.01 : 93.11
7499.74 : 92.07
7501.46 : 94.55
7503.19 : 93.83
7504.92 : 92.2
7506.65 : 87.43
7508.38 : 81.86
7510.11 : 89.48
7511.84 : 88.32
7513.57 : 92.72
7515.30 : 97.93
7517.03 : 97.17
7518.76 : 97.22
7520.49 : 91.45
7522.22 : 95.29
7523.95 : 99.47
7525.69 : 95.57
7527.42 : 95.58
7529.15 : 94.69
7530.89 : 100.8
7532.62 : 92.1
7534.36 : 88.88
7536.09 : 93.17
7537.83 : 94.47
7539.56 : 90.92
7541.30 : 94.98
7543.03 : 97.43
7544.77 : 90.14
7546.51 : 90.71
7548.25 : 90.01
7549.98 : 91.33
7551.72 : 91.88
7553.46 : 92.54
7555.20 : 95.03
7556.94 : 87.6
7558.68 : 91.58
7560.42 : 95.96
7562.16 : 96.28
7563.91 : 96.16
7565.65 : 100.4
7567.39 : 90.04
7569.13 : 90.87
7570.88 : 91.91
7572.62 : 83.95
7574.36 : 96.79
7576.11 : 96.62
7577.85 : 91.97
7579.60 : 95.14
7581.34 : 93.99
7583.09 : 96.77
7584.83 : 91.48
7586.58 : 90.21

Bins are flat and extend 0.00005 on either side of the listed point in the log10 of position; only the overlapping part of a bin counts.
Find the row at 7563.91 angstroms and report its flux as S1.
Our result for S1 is 96.16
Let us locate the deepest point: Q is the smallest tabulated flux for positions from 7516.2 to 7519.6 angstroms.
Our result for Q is 97.17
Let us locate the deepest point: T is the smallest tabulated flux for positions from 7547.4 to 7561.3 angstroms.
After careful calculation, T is 87.6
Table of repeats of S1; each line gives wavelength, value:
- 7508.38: 81.86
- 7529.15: 94.69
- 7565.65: 100.4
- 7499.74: 92.07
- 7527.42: 95.58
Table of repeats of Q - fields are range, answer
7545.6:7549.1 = 90.01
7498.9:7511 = 81.86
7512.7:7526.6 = 91.45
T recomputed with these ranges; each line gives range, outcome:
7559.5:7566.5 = 95.96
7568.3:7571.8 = 90.87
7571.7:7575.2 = 83.95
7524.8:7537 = 88.88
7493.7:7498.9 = 86.1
